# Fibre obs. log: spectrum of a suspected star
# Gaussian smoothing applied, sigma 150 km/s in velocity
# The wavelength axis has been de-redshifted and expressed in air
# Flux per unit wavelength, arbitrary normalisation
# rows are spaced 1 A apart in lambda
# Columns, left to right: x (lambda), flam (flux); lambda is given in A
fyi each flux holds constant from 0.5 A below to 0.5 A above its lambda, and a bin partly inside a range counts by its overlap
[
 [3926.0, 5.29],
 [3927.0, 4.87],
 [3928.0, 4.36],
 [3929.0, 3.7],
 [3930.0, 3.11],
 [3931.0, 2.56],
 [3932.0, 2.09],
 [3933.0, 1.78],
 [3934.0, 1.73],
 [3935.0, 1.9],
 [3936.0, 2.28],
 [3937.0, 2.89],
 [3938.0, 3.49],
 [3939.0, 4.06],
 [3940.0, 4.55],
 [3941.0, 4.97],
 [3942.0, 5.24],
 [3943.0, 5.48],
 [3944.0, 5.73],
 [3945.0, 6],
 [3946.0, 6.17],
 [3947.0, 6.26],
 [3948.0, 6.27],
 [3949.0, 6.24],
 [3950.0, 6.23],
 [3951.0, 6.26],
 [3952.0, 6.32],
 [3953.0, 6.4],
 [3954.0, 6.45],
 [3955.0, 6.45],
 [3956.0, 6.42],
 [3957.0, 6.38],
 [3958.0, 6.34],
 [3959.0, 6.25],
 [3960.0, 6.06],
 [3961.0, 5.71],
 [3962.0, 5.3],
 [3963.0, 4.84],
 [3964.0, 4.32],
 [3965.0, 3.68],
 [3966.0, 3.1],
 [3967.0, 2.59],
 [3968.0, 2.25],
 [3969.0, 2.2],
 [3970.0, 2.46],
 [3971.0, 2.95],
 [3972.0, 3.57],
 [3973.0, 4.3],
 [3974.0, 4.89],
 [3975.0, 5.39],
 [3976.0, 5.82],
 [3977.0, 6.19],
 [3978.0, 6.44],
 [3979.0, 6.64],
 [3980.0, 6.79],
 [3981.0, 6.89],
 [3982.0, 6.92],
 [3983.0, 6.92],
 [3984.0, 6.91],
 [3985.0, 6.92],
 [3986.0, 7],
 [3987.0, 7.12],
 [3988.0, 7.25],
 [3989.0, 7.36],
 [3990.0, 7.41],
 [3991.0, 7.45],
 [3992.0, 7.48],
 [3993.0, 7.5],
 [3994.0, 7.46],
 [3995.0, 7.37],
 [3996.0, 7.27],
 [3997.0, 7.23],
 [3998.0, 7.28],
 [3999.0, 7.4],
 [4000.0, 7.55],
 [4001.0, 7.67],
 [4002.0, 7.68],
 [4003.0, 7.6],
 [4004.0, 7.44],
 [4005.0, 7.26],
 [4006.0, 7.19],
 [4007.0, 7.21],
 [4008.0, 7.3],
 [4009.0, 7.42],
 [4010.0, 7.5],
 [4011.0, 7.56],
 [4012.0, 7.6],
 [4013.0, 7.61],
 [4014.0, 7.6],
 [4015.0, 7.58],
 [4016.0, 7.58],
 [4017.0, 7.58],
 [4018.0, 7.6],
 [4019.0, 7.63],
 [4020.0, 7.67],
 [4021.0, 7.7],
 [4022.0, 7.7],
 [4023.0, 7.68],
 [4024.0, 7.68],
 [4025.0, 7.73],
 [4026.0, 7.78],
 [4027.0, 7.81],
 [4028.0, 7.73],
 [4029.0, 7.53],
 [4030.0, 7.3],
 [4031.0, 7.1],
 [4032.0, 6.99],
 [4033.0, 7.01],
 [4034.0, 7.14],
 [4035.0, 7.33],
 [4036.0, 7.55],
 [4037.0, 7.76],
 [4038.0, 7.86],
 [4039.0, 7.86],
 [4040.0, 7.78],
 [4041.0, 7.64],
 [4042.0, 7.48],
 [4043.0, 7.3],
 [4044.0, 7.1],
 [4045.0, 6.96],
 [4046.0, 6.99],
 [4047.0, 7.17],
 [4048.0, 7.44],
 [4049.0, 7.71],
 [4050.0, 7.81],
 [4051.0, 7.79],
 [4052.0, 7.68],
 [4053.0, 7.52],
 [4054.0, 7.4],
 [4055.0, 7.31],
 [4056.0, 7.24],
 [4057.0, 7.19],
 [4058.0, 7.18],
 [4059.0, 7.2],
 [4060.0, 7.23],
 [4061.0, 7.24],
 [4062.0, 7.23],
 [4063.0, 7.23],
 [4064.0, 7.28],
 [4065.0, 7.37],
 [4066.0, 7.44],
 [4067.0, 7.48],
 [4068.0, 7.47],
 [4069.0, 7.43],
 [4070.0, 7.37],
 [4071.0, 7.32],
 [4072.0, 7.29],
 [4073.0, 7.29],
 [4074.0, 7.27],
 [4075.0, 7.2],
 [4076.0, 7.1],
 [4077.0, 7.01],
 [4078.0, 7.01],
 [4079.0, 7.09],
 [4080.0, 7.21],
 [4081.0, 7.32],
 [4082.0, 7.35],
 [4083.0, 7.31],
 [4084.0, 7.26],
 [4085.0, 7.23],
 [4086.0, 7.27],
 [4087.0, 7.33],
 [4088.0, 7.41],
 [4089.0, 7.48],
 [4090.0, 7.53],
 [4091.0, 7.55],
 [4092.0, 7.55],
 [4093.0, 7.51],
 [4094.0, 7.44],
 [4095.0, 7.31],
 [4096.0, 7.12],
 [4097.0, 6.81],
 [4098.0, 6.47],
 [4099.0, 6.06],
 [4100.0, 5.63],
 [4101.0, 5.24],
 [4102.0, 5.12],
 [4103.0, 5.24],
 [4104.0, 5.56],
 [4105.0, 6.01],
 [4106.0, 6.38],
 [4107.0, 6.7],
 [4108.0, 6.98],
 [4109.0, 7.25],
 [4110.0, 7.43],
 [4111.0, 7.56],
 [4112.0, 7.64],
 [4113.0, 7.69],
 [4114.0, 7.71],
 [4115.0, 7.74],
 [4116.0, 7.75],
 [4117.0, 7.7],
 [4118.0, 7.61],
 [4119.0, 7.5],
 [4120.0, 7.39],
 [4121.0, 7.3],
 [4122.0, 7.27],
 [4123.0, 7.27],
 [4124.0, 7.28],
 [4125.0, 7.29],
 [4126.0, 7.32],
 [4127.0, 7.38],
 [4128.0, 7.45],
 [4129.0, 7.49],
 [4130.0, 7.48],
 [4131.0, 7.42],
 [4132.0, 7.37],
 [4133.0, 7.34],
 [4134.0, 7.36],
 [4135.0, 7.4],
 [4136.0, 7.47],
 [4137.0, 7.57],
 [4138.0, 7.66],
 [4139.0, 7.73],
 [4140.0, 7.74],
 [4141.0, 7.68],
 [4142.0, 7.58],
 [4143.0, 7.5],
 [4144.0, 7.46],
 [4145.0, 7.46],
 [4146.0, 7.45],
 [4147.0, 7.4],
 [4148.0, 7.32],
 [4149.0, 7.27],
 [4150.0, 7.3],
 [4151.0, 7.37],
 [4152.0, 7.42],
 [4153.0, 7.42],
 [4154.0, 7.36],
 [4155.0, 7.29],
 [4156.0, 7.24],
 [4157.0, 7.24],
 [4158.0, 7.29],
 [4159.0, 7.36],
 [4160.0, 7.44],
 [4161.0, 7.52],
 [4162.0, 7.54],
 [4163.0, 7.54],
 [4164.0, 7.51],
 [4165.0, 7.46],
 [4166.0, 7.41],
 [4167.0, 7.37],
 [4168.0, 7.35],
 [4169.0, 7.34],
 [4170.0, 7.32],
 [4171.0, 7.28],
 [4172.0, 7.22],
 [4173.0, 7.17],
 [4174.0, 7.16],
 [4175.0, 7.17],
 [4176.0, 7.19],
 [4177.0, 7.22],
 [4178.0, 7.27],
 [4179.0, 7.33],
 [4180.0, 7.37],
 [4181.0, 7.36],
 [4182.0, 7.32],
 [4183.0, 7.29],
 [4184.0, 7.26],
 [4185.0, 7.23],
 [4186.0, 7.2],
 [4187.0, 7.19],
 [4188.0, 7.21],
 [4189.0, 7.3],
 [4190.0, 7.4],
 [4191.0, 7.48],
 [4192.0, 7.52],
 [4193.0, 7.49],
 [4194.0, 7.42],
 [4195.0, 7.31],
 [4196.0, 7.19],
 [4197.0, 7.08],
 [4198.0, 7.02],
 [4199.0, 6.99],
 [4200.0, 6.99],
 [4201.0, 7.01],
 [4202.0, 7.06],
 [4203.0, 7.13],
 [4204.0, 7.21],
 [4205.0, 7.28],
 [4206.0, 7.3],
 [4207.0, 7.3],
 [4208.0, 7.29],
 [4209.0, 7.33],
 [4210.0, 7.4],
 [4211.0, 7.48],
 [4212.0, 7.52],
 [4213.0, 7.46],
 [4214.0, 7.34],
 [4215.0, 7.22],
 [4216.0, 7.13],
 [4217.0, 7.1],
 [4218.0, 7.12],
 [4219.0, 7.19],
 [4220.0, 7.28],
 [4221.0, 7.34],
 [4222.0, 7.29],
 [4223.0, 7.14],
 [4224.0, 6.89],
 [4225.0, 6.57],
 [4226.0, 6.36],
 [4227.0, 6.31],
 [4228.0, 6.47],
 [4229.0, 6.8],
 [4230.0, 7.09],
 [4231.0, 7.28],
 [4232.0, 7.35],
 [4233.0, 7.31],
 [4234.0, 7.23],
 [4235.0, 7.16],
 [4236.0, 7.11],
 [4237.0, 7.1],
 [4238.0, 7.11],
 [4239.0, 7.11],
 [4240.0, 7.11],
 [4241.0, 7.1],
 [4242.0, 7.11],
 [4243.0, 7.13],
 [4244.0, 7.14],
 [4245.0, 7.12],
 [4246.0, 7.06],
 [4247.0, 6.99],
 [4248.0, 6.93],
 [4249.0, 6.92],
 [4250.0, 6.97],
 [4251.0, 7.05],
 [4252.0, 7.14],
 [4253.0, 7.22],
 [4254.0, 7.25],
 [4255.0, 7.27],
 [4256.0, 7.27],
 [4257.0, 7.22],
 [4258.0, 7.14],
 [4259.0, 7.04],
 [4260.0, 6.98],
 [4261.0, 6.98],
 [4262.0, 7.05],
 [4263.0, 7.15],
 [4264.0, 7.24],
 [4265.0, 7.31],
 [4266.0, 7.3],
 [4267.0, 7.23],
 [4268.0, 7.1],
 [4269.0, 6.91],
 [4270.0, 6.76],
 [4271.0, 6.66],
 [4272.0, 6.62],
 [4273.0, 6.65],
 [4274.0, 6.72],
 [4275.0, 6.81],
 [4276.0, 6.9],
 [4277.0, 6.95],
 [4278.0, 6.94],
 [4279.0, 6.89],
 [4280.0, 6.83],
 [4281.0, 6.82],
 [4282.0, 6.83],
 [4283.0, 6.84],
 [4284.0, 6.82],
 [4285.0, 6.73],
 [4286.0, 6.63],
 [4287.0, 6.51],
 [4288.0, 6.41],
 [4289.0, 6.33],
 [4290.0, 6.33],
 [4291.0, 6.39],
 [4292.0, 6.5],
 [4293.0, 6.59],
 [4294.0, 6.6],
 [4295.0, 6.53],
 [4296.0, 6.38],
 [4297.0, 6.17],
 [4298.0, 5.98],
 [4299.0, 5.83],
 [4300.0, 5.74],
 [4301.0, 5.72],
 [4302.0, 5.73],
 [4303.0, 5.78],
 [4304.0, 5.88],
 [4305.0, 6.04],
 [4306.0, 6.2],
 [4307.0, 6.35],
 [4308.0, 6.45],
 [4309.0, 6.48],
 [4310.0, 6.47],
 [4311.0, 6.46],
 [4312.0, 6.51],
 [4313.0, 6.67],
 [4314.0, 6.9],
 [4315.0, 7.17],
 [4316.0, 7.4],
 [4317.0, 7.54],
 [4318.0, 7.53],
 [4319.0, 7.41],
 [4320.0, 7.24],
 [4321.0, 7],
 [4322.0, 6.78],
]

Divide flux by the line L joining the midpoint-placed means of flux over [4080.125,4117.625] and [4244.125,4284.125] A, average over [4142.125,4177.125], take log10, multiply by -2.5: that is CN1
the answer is -0.05 mag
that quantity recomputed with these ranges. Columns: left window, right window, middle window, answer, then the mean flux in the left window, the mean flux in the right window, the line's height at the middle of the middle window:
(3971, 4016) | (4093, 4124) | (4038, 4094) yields -0.07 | 6.94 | 6.91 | 6.92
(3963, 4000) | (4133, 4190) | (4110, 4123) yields -0.08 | 5.86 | 7.37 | 7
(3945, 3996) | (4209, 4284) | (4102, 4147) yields -0.12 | 5.85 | 7.05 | 6.52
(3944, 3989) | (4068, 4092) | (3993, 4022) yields -0.20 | 5.61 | 7.3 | 6.22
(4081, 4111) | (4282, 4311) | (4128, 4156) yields -0.11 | 6.83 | 6.31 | 6.71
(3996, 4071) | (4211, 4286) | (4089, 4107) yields 0.12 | 7.45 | 7.04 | 7.33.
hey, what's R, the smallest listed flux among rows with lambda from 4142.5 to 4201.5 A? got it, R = 6.99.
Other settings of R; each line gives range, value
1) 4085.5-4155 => 5.12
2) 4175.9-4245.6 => 6.31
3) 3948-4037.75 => 2.2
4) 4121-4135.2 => 7.27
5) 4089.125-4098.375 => 6.47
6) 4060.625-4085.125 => 7.01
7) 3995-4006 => 7.19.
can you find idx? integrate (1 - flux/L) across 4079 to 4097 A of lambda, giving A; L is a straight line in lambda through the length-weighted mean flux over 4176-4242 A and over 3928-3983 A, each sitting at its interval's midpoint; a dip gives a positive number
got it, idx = -3.8 A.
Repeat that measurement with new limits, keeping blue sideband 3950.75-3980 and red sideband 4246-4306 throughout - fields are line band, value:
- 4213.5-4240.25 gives -2.5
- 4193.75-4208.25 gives -1.9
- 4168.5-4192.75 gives -4.2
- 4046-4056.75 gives -3.8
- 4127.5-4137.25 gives -2.4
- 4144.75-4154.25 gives -2.1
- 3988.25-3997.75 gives -4.0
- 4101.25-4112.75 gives -1.4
